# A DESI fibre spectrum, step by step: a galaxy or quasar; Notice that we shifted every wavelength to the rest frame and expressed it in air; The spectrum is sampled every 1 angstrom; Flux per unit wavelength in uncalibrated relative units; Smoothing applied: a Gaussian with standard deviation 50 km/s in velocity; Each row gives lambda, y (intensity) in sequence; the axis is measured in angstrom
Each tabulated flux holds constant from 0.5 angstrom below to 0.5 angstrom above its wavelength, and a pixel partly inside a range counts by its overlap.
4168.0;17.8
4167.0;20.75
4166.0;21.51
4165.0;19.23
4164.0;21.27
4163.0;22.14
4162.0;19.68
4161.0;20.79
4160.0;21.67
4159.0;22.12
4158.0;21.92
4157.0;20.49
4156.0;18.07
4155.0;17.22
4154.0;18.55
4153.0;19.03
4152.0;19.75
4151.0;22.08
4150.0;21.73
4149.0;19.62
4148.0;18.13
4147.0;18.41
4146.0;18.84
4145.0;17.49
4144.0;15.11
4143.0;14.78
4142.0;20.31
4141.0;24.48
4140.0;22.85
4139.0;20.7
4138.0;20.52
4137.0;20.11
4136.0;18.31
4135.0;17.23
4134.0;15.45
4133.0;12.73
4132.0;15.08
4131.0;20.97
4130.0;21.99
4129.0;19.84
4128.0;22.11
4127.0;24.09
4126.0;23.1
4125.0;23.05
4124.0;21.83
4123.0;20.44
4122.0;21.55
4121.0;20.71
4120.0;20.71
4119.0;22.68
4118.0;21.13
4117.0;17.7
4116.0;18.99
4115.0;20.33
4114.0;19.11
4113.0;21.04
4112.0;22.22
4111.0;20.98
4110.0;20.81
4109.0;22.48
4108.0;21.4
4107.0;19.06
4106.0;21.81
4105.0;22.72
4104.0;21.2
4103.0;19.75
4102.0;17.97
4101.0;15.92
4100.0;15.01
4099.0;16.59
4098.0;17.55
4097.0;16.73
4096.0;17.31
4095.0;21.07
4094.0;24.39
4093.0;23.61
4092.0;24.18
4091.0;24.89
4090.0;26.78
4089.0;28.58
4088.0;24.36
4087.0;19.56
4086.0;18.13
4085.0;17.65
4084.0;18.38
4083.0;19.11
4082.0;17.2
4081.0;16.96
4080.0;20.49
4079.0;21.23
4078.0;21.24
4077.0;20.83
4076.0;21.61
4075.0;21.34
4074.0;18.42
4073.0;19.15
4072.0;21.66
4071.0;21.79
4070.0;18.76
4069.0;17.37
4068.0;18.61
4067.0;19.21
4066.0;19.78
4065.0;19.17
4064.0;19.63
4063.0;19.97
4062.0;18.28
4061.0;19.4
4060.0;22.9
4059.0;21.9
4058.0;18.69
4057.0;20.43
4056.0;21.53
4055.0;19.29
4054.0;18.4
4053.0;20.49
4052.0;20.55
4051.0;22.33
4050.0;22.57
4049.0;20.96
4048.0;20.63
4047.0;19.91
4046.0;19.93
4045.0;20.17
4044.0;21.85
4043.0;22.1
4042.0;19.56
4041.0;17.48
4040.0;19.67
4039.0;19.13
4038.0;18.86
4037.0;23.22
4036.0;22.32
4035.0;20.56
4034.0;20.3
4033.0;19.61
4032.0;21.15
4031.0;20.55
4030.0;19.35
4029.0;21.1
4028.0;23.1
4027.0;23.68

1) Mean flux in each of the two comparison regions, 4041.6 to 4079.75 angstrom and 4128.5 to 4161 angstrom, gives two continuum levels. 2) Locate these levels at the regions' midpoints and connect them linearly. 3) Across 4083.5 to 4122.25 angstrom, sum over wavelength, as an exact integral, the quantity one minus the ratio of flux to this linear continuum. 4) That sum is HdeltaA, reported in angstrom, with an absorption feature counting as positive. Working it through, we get -1.67 angstrom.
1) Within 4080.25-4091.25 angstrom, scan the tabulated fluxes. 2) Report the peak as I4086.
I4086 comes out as 28.58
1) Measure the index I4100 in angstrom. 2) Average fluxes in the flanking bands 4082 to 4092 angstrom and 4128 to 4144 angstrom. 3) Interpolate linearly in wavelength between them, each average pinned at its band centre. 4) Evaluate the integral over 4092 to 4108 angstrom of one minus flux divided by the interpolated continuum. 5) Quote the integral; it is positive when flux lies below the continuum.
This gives 1.1 angstrom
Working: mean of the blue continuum 21.8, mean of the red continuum 19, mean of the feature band 19.6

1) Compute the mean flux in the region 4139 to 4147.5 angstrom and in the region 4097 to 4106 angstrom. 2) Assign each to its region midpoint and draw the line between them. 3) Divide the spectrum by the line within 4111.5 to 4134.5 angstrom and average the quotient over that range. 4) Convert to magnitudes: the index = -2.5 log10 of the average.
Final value -0.08 mag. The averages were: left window 18.4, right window 19.1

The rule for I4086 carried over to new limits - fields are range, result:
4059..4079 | 22.9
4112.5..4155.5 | 24.48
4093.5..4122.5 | 24.39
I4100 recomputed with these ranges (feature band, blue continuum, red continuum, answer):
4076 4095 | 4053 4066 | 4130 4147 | -1.97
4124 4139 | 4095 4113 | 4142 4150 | -1.02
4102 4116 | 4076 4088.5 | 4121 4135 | -0.63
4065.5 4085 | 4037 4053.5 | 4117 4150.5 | 0.65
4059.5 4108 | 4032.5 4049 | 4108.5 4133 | 0.99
